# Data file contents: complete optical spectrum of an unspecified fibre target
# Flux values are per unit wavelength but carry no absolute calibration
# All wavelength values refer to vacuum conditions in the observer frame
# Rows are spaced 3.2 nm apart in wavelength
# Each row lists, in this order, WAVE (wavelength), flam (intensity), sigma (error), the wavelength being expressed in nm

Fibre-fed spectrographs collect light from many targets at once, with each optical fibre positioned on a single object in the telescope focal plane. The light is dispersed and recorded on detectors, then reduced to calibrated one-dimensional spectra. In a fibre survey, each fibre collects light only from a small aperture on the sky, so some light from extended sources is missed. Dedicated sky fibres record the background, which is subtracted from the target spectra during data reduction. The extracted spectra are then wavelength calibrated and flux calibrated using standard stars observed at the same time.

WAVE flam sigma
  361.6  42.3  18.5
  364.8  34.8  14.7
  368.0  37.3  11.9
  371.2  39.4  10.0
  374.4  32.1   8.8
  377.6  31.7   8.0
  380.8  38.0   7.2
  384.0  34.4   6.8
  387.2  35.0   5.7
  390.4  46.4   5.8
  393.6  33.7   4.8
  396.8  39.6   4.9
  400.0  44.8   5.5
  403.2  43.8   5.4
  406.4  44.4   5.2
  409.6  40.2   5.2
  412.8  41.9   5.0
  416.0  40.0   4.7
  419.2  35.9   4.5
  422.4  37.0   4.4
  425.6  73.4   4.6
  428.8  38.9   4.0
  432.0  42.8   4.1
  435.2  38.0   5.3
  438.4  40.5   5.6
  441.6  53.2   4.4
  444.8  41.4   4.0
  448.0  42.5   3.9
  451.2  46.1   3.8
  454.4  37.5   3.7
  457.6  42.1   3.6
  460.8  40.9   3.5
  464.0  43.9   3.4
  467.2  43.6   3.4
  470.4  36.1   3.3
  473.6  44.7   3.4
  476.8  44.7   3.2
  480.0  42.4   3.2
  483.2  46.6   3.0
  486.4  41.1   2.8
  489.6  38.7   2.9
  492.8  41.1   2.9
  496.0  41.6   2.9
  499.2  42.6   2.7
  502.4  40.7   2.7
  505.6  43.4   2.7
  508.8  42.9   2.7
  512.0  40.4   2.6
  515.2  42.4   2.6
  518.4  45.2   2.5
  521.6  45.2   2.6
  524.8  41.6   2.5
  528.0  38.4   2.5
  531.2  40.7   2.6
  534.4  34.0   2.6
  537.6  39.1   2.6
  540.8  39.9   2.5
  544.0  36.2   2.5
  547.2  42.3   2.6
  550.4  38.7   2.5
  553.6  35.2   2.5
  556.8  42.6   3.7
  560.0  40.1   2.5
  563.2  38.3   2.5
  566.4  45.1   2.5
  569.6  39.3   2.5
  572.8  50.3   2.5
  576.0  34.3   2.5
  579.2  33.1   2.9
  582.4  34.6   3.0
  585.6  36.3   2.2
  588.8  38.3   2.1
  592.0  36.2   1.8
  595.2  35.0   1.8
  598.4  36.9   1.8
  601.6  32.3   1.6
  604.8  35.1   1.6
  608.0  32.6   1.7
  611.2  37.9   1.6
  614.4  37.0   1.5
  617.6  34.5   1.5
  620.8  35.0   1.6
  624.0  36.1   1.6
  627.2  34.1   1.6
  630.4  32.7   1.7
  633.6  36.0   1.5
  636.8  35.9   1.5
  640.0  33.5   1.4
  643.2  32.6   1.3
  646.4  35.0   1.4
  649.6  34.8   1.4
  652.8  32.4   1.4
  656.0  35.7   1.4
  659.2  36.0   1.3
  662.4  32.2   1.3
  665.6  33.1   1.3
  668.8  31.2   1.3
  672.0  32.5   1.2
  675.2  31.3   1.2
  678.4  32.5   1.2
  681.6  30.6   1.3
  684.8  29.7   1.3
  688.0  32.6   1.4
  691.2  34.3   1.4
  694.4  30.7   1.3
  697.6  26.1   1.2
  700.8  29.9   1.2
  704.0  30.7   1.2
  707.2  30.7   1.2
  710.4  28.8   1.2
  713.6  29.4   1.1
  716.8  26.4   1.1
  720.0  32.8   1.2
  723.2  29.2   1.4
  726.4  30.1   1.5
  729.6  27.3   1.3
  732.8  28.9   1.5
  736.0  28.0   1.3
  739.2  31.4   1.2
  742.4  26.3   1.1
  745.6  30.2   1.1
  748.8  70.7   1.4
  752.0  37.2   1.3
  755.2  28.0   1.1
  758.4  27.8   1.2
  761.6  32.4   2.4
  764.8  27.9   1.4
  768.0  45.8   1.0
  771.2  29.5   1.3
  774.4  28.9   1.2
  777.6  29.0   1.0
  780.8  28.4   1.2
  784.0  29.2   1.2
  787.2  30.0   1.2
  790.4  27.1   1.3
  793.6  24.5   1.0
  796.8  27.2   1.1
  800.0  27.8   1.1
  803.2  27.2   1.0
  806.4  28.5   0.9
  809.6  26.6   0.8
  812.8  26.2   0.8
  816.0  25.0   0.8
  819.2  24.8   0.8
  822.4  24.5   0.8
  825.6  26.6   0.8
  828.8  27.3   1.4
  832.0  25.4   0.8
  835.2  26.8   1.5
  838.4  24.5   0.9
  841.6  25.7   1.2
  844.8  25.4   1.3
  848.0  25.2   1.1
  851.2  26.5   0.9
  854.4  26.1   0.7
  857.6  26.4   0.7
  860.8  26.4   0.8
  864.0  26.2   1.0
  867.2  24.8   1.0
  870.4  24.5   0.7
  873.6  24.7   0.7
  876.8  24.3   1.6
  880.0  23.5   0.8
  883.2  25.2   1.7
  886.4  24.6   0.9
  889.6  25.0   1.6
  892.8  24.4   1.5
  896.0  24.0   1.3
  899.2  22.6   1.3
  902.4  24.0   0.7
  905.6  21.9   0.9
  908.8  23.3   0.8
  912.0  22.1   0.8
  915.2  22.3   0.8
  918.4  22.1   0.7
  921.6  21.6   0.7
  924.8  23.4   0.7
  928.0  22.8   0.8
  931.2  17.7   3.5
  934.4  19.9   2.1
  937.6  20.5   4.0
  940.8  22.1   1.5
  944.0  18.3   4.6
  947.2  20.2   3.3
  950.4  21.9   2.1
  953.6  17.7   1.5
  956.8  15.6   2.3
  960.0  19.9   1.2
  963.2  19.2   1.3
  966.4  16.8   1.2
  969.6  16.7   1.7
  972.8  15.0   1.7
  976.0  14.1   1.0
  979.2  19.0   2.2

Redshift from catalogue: 0.14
